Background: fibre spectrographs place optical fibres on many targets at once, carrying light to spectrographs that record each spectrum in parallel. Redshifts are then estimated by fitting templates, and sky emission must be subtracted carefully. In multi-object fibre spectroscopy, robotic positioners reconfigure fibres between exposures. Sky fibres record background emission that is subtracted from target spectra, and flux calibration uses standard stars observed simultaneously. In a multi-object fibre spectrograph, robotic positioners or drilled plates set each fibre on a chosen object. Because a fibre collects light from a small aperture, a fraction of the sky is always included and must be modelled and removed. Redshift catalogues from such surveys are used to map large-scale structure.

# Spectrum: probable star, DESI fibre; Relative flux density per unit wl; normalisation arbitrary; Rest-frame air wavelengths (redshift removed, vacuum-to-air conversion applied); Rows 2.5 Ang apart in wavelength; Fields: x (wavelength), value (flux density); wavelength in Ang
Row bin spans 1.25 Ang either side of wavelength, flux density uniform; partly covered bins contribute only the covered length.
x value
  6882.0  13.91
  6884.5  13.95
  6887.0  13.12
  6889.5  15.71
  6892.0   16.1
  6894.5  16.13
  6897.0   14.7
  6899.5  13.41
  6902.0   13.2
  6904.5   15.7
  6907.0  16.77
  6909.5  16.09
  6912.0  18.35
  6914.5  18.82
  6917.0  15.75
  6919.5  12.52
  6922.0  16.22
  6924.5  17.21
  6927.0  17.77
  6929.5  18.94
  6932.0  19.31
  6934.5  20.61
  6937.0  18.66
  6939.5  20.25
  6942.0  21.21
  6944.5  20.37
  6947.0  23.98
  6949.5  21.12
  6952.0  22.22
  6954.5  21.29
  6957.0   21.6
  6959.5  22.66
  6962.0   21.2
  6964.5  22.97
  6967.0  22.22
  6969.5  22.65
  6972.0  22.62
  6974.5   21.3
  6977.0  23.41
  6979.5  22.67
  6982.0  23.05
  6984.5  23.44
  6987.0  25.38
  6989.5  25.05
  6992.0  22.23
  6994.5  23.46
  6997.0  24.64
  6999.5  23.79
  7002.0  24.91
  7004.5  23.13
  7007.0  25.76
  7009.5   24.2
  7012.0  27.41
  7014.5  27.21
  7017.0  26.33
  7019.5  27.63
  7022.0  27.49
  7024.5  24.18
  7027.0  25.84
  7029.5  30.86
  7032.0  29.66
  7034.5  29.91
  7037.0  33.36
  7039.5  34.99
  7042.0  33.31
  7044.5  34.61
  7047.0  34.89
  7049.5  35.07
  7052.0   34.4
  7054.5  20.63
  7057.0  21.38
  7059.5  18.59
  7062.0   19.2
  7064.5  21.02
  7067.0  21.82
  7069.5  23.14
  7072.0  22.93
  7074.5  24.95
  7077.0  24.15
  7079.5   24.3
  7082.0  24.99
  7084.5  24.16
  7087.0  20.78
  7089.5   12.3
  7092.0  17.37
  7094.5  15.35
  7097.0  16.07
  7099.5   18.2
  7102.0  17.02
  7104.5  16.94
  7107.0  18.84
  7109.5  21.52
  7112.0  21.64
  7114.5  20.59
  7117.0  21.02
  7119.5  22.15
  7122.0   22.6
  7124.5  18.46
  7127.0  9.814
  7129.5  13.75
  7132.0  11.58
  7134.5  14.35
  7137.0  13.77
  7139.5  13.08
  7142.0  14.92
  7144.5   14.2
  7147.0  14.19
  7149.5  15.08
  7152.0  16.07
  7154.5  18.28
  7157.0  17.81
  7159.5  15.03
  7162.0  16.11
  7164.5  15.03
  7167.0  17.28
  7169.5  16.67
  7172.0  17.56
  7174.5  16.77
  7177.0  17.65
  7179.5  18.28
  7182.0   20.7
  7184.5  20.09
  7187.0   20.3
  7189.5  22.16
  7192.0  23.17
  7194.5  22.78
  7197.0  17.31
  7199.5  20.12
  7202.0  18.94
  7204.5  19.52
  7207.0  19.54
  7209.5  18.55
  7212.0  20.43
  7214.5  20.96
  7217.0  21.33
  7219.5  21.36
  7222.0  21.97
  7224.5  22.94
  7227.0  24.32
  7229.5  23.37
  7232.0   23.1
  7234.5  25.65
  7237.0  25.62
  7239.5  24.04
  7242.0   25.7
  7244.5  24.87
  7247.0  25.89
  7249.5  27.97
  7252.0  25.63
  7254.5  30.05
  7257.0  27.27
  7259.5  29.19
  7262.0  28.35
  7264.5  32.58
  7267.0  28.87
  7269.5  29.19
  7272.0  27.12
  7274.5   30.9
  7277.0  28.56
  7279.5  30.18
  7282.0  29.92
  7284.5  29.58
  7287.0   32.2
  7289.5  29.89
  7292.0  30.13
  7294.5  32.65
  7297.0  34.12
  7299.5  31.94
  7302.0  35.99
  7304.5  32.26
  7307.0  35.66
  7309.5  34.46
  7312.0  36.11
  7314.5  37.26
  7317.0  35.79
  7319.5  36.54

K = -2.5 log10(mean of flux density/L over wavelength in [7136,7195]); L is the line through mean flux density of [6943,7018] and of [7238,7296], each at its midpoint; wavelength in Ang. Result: 0.48 mag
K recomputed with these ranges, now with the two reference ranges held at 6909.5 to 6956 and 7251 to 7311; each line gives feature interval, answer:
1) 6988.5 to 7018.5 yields -0.16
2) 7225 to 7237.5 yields 0.20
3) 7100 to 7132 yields 0.34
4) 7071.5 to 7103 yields 0.20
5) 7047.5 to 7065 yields -0.08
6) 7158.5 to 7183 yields 0.50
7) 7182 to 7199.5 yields 0.31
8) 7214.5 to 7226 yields 0.30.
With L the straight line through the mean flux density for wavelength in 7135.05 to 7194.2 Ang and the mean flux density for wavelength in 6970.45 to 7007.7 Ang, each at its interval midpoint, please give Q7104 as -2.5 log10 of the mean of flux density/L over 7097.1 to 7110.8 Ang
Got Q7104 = 0.06 mag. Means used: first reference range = 23.6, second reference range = 17.2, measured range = 18.3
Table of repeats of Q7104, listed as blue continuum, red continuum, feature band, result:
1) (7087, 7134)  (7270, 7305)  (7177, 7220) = 0.196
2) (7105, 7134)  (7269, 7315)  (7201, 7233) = 0.220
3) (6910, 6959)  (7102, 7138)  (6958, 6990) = -0.207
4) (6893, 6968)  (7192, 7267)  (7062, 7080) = -0.086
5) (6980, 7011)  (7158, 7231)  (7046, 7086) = -0.097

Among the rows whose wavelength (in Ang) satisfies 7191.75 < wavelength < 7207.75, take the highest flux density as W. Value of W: 23.17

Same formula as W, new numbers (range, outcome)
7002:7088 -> 35.07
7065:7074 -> 23.14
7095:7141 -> 22.6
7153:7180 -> 18.28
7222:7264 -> 30.05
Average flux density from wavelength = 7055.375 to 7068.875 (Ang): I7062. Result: 20.5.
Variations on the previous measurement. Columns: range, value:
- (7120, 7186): 16.2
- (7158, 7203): 18.7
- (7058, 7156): 18.4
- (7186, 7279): 24.4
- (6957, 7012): 23.4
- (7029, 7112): 24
